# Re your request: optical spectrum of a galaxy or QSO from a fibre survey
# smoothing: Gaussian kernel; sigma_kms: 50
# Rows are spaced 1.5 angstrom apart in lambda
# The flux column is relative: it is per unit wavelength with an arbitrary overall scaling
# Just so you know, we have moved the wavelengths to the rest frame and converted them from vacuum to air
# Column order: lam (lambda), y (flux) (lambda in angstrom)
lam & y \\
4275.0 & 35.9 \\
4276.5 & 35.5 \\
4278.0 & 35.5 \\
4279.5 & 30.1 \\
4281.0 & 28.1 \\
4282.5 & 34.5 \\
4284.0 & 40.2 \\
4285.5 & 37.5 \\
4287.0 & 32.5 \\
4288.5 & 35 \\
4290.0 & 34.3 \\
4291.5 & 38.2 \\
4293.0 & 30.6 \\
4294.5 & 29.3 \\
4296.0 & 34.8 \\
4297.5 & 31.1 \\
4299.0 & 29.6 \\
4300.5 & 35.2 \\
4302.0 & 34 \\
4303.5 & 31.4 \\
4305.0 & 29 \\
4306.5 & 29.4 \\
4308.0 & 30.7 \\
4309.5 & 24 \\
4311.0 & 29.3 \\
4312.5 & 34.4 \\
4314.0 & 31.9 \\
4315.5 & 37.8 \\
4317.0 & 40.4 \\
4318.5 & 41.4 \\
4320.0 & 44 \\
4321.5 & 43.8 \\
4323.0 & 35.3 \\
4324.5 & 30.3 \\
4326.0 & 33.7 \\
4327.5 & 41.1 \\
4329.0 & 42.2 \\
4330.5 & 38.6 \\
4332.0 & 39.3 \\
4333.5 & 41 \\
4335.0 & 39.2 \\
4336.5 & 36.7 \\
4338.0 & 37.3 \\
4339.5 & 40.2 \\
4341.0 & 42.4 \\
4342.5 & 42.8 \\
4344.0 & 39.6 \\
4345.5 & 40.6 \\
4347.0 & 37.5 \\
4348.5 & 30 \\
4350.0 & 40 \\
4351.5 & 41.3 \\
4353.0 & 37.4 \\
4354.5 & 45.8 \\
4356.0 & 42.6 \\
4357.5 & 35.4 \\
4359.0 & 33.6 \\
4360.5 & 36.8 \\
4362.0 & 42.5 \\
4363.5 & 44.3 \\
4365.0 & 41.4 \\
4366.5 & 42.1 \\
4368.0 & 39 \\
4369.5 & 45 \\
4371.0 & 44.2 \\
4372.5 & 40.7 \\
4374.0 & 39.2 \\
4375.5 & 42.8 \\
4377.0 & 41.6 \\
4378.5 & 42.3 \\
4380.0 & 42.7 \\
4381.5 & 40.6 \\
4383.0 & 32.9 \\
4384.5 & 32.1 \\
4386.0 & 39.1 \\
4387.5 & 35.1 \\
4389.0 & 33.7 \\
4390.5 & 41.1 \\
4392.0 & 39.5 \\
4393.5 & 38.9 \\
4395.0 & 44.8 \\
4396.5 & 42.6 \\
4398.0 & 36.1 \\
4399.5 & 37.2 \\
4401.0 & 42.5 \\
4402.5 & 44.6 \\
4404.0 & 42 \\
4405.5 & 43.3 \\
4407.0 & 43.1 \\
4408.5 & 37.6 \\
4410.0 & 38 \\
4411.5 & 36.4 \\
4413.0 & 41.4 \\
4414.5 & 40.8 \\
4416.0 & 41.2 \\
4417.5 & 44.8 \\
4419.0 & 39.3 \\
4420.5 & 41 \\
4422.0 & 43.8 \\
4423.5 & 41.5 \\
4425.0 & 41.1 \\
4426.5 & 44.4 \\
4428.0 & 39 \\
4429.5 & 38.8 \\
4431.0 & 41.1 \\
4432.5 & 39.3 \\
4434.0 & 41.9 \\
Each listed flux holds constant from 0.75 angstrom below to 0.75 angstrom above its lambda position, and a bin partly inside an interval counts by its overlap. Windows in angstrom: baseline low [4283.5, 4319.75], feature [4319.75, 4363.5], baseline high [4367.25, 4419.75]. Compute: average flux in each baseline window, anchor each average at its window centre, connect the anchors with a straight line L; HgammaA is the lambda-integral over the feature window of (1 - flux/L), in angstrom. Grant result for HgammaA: -3.2 angstrom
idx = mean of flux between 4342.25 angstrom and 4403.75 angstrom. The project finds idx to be 39.8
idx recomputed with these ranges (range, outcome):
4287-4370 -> 36.9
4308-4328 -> 35.7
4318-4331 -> 38.9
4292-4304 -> 32.1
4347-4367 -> 39.4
